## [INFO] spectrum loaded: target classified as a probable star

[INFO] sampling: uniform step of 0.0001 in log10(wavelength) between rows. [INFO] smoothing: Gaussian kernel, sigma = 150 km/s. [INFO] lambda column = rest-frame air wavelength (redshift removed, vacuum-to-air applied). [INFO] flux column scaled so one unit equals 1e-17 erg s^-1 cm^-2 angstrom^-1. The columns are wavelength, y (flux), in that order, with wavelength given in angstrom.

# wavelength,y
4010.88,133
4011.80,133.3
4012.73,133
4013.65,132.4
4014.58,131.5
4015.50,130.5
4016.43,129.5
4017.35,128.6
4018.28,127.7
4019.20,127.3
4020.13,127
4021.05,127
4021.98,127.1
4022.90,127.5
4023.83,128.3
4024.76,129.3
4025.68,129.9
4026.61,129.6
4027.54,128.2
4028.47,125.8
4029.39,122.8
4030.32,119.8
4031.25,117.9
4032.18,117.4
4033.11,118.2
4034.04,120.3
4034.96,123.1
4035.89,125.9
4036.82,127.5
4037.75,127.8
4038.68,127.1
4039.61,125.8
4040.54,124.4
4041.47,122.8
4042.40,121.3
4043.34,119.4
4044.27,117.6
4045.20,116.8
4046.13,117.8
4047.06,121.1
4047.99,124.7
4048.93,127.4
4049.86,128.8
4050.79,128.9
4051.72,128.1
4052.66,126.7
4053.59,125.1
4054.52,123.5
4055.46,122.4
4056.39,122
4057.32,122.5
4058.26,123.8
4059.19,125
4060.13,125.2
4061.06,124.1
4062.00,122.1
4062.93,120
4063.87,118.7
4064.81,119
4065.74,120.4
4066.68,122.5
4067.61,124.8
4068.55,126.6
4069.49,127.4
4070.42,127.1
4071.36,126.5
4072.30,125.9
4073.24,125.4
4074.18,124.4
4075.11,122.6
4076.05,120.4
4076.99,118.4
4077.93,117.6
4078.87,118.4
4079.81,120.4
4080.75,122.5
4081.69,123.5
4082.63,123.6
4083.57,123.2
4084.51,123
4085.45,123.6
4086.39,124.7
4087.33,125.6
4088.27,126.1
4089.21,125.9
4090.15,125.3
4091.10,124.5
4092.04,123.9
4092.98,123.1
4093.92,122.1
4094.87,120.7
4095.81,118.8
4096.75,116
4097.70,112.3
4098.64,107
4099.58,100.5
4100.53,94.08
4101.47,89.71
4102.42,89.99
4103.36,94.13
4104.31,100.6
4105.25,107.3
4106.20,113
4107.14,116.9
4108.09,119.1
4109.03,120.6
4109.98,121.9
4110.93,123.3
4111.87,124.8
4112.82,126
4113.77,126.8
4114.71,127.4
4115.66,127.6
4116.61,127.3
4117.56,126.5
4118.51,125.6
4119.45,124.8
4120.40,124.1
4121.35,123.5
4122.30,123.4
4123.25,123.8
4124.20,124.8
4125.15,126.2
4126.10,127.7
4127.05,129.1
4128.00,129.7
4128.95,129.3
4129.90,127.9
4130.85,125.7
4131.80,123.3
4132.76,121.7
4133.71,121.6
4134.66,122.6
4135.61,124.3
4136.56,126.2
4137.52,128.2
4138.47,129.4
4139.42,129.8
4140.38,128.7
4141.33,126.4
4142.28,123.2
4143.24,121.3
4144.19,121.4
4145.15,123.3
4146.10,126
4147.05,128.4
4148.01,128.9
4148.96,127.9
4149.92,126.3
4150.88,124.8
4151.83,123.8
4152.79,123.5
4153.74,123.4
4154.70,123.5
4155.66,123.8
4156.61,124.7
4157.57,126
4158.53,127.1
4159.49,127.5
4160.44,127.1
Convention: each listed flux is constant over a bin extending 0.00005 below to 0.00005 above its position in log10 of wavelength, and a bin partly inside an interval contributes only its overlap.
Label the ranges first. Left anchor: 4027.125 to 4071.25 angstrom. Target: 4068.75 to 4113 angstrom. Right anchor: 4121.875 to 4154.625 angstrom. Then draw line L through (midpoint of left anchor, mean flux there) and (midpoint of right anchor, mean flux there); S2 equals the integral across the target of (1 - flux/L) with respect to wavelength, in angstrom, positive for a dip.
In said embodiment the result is 2.2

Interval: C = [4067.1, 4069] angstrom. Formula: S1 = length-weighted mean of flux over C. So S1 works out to 126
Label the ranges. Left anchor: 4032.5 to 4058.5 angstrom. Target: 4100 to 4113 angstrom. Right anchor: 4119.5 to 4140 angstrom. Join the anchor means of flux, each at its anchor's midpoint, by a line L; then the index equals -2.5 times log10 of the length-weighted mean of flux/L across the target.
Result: 0.14 mag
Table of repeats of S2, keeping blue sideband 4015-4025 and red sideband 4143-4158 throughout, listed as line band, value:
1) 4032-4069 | 1.2 angstrom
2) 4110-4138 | 0.0 angstrom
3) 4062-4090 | 0.8 angstrom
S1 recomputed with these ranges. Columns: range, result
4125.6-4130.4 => 129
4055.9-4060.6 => 124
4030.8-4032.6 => 118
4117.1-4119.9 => 126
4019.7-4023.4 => 127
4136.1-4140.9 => 128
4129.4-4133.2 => 125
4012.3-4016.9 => 131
